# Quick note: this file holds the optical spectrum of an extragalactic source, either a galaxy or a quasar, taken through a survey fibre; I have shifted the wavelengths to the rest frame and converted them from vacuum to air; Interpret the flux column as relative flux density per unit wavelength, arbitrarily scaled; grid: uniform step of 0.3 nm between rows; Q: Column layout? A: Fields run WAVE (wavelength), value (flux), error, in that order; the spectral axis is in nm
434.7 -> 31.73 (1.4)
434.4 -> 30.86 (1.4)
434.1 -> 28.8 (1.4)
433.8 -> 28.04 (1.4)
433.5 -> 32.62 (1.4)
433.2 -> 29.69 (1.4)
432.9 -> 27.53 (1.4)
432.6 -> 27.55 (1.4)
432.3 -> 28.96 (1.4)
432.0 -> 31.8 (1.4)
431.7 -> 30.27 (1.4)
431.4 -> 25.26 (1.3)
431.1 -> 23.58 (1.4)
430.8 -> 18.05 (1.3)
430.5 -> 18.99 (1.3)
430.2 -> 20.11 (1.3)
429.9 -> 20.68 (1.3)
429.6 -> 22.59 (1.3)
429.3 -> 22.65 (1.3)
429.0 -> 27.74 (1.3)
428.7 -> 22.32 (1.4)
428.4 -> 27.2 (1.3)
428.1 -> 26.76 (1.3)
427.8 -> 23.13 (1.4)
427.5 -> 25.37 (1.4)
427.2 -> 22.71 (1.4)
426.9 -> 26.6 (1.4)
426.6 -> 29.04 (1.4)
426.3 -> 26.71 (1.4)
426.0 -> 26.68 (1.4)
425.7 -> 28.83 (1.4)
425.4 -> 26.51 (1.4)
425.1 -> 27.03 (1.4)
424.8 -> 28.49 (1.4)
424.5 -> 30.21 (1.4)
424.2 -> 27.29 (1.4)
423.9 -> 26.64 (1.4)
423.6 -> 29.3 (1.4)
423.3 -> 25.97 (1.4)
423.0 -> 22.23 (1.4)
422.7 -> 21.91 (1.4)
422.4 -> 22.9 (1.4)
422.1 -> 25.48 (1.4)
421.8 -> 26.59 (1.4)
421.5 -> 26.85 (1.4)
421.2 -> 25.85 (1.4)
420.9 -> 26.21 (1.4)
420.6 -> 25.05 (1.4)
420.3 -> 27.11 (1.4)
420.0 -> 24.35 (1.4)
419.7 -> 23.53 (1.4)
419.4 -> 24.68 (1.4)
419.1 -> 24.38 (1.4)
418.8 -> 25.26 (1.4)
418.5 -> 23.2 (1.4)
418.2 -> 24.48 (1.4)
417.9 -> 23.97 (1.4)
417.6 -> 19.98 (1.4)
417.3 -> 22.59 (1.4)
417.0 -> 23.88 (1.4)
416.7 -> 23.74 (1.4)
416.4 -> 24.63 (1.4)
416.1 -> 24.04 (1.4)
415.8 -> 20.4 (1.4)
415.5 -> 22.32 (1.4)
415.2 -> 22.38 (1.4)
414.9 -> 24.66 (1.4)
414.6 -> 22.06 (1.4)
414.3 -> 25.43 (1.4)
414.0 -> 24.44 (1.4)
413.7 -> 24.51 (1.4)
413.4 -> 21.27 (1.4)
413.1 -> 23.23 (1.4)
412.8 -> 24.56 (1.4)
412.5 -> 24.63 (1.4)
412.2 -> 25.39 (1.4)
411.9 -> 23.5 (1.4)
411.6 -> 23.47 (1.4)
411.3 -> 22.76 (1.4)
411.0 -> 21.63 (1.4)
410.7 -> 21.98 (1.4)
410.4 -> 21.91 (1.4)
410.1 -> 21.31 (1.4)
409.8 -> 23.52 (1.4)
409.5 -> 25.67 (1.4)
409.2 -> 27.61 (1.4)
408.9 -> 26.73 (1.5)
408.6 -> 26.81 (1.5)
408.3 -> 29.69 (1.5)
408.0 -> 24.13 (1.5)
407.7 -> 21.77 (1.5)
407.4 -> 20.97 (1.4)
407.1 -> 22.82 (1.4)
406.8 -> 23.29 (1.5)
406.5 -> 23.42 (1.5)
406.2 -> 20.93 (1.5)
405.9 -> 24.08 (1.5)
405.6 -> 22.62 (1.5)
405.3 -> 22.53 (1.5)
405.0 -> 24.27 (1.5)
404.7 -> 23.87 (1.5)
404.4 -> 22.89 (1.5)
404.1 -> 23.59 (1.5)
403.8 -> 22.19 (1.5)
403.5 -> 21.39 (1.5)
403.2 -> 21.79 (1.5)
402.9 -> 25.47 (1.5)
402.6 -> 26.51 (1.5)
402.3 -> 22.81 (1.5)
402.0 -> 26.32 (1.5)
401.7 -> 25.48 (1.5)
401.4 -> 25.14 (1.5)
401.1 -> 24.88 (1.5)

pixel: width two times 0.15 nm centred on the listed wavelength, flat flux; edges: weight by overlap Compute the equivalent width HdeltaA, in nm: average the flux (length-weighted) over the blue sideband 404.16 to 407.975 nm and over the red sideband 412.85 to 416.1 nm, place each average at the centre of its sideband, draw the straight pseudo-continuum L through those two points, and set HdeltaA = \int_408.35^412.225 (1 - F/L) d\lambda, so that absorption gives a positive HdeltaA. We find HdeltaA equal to -0.189 nm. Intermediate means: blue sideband 22.9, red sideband 23.2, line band 24.1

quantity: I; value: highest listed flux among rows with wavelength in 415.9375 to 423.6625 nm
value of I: 29.3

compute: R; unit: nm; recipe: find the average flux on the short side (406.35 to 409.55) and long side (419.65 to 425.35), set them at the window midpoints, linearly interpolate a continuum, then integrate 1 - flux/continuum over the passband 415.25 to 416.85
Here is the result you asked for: 0.16 nm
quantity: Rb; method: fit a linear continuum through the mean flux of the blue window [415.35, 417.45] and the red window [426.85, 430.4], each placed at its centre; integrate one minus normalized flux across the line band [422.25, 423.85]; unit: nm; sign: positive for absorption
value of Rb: -0.07 nm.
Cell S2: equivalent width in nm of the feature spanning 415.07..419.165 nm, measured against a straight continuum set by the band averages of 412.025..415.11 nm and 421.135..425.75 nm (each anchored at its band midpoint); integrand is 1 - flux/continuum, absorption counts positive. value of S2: 0.27 nm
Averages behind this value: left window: 24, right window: 26.3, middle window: 23.2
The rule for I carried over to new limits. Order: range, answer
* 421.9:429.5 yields 30.21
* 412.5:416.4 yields 25.43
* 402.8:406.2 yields 25.47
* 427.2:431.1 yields 27.74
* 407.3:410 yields 29.69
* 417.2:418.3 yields 24.48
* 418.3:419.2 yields 25.26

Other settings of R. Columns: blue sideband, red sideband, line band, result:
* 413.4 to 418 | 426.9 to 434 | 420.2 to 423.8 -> -0.194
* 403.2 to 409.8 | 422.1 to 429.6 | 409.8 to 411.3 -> 0.140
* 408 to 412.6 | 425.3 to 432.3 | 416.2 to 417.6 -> 0.075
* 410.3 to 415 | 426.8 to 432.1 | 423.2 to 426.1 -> -0.462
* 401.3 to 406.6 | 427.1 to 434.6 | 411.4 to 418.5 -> 0.305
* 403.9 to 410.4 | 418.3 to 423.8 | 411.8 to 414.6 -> 0.043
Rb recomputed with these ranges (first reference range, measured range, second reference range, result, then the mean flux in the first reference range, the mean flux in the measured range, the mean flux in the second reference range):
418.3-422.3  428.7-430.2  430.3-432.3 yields 0.12 nm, 25.2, 23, 24.9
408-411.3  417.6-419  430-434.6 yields 0.09 nm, 24.6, 23.8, 26.8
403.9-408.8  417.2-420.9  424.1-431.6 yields 0.04 nm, 23.6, 24.2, 25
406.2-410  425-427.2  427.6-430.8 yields -0.36 nm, 24.5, 27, 23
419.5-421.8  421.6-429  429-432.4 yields -0.37 nm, 25.6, 26.1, 24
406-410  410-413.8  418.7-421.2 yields 0.23 nm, 24.4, 23.1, 25.1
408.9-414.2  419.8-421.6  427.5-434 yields -0.09 nm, 23.7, 25.8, 25.5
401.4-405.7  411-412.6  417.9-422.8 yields 0.04 nm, 23.8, 23.7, 24.9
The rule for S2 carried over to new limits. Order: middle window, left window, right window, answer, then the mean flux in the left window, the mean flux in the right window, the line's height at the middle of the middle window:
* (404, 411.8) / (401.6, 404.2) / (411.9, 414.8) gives 0.100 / 23.9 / 23.9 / 23.9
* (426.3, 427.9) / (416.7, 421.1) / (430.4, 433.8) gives 0.020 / 24.2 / 26.9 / 25.9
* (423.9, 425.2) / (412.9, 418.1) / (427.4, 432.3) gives -0.231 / 23.2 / 24.3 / 23.9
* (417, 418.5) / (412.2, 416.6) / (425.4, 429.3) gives 0.078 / 23.5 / 26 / 24.2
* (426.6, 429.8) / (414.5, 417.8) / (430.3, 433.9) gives 0.116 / 22.8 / 26.8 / 25.8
